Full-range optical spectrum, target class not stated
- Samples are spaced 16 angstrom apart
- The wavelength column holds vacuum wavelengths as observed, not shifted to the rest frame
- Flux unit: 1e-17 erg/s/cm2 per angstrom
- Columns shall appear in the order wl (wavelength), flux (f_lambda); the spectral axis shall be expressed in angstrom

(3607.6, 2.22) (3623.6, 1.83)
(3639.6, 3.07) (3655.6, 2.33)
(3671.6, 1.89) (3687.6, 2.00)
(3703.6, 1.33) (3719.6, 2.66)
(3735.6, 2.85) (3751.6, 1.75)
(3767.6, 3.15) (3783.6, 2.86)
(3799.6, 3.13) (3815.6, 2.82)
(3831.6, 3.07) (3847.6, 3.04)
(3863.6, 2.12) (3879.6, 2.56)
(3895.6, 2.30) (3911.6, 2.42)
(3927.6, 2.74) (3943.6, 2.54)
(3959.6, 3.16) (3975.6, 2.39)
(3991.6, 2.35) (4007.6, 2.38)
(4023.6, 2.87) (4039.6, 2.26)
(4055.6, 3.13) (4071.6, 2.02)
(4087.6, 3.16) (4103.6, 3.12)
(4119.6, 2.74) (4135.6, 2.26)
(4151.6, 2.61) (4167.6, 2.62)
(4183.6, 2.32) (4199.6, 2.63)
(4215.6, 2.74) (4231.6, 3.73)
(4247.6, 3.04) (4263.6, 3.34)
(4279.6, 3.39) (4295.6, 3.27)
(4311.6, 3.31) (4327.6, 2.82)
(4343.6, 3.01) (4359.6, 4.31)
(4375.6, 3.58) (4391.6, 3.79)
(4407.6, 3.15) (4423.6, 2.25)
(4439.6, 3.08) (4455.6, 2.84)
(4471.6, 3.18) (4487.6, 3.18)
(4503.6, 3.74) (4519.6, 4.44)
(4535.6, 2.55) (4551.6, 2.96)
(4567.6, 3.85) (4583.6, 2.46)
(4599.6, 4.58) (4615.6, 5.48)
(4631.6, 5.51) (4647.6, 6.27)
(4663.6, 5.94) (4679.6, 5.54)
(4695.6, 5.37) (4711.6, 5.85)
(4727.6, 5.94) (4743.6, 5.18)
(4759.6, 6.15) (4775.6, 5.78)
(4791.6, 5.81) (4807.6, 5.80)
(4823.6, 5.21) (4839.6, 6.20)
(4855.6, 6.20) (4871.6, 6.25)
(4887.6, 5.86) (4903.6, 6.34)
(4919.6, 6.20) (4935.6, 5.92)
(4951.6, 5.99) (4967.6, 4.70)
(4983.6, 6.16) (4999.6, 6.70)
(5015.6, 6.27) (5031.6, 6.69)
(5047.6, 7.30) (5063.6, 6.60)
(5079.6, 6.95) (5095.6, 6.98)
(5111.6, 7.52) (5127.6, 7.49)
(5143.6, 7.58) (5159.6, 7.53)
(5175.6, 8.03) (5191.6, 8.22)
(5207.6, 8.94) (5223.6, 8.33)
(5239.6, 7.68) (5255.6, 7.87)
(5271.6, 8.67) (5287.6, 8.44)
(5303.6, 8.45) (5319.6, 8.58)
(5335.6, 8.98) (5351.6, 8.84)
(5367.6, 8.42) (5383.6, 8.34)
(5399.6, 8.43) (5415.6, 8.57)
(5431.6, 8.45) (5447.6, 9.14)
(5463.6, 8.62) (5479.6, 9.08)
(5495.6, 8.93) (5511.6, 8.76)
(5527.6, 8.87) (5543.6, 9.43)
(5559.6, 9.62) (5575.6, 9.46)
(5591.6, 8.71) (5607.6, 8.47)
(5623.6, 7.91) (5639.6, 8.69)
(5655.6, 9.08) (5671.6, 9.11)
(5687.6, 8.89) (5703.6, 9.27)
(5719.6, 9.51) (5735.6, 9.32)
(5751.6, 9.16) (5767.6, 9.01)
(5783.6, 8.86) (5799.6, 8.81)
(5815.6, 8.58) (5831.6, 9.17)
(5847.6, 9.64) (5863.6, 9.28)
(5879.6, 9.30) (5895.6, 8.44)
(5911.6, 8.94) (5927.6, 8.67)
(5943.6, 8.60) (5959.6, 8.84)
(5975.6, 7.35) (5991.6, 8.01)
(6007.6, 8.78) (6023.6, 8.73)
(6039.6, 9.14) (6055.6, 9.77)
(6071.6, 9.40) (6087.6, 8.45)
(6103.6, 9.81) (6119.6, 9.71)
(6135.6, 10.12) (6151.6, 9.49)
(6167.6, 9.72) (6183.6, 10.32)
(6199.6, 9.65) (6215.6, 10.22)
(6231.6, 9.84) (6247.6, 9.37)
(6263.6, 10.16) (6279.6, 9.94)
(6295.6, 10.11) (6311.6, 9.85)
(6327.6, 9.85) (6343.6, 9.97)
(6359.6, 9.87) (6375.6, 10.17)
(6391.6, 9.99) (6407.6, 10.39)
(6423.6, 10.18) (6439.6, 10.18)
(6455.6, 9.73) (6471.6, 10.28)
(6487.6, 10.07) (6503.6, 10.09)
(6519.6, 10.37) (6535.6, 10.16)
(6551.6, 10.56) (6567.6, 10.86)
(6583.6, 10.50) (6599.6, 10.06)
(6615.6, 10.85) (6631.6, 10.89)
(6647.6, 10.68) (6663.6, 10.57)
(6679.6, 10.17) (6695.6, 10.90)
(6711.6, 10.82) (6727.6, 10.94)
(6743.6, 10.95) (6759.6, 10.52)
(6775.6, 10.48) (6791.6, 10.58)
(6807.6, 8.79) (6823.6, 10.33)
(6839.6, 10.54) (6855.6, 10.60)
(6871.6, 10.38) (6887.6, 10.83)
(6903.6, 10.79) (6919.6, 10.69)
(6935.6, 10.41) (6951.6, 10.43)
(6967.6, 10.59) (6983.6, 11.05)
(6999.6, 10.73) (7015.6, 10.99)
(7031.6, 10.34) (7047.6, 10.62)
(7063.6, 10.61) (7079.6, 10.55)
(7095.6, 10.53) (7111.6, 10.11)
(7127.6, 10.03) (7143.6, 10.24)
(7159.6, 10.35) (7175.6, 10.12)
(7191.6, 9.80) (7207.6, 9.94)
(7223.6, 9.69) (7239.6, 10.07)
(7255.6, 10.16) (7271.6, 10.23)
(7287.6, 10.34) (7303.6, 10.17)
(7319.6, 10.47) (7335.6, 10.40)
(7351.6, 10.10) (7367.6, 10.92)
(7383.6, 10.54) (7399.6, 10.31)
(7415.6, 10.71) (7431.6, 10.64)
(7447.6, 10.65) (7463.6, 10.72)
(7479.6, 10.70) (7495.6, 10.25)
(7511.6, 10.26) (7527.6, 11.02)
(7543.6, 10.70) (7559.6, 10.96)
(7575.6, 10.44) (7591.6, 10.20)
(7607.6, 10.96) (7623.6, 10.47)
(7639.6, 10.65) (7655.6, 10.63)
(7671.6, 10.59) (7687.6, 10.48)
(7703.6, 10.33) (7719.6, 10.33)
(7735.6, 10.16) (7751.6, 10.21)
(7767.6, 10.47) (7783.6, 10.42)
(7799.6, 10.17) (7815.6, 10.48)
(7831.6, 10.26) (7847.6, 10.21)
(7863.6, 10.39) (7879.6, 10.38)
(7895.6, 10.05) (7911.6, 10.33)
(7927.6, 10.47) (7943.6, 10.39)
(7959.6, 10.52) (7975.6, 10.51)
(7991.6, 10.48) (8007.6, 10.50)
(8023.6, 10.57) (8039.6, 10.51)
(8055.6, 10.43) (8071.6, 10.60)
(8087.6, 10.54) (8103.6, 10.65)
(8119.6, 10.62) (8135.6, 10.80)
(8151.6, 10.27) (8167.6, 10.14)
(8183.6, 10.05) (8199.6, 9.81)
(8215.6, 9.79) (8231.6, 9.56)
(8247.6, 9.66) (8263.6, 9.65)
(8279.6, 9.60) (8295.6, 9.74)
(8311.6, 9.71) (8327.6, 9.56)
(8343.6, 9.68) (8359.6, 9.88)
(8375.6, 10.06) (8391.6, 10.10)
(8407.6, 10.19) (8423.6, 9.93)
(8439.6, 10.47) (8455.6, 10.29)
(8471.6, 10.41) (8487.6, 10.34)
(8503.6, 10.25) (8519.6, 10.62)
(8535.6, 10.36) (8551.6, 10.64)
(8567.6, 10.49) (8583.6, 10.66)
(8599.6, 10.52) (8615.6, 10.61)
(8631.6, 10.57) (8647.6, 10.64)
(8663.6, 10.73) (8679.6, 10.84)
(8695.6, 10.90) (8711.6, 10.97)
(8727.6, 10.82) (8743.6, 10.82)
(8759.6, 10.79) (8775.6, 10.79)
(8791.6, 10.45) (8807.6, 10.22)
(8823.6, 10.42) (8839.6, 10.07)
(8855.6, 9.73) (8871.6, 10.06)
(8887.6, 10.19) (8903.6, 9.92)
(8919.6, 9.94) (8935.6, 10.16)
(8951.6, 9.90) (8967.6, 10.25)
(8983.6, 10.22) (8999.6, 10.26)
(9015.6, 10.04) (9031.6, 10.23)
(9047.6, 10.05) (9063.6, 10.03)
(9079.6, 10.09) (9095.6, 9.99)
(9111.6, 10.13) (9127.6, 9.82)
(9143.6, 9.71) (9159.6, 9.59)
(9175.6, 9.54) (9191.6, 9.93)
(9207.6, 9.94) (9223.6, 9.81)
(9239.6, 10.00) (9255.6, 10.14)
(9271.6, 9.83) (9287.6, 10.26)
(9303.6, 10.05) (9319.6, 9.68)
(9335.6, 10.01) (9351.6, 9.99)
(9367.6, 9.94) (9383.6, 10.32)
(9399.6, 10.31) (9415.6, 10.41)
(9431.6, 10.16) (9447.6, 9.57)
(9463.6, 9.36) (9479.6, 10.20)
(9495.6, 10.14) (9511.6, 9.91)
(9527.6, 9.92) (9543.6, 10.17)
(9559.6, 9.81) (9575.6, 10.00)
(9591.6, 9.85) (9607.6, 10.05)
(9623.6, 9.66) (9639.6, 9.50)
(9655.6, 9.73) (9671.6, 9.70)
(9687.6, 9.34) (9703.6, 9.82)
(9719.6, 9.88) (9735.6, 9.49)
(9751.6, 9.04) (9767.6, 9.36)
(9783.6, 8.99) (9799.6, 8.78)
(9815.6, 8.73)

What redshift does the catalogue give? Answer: 0.15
